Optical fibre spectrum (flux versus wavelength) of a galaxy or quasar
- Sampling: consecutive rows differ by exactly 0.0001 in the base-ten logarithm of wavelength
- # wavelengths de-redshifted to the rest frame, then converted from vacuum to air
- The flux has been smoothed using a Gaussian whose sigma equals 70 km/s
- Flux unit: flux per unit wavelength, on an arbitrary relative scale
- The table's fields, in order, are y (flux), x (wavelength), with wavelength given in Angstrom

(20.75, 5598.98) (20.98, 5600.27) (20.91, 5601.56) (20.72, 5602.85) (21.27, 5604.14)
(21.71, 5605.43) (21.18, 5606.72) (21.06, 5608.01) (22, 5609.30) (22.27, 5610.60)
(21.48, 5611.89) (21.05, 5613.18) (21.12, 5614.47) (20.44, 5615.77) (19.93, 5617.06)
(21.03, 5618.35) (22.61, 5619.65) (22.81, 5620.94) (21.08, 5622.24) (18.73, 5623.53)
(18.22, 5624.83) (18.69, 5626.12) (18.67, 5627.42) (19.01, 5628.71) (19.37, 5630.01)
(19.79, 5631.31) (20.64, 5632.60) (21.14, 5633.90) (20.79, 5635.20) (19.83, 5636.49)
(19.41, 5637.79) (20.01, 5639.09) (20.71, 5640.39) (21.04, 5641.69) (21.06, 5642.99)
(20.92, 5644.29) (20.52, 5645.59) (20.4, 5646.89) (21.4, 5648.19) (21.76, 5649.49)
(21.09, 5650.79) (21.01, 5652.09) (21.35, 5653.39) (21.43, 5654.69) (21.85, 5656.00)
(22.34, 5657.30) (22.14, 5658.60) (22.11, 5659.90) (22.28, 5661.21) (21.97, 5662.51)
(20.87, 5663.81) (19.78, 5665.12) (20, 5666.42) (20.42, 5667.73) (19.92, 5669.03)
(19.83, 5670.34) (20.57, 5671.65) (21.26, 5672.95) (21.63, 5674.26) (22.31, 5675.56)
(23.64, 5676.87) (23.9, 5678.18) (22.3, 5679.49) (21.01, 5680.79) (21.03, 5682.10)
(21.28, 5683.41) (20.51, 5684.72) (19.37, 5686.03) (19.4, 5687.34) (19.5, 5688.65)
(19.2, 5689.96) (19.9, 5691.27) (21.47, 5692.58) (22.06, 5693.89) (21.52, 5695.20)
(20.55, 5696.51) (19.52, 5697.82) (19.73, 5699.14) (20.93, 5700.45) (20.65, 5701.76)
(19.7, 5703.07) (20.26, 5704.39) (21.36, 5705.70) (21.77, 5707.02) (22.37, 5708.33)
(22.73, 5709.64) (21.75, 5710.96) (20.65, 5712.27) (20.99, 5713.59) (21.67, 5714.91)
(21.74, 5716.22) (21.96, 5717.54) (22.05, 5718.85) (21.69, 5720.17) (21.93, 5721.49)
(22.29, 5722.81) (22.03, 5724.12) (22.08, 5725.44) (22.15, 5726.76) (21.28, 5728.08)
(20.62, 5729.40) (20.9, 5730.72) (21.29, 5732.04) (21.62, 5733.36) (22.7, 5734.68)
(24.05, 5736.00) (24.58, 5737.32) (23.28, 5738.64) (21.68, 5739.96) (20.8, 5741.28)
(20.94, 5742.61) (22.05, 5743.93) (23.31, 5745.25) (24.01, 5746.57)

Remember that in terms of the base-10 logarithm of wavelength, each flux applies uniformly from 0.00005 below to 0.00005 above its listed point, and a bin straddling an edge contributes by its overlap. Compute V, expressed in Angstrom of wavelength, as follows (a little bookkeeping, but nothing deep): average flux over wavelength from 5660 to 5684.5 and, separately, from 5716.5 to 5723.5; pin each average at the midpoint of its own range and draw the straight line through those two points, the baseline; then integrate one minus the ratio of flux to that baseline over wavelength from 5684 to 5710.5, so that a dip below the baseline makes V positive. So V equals 1.27 Angstrom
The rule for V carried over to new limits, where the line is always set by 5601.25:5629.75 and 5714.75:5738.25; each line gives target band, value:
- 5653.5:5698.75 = 0.8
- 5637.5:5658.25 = 0.0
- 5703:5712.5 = 0.2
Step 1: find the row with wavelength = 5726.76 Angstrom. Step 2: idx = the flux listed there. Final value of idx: 22.15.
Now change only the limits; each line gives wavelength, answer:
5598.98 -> 20.75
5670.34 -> 19.83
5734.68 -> 22.7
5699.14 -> 19.73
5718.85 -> 22.05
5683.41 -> 21.28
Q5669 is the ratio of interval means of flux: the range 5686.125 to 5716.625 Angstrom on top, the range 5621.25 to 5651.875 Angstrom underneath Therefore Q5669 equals 1.03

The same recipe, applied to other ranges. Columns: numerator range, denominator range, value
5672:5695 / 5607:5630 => 1.03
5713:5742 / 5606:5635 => 1.07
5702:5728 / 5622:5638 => 1.10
